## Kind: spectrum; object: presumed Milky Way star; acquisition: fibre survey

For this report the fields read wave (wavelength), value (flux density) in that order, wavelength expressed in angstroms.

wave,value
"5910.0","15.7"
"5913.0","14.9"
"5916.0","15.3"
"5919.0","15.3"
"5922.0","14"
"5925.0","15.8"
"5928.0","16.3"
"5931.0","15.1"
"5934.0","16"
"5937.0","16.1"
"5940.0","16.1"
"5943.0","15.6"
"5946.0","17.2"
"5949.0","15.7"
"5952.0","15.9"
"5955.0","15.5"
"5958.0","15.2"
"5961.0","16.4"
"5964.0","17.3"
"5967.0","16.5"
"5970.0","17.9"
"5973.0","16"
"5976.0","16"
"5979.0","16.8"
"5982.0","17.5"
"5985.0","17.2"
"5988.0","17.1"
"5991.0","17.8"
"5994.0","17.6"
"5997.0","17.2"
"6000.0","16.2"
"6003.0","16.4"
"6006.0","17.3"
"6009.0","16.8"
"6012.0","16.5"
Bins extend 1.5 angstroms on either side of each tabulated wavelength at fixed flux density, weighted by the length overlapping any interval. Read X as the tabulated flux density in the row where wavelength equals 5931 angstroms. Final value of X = 15.1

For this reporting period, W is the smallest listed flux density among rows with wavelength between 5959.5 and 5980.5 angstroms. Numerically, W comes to 16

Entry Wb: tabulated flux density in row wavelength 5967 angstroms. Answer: 16.5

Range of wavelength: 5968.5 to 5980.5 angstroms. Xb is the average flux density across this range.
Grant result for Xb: 16.7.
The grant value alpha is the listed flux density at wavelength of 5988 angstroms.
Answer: 17.1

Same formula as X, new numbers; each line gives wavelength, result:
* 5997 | 17.2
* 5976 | 16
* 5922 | 14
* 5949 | 15.7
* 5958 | 15.2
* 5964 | 17.3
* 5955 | 15.5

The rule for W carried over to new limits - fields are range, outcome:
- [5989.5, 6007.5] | 16.2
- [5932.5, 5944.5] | 15.6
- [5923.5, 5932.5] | 15.1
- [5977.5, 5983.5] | 16.8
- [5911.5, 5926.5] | 14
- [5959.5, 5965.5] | 16.4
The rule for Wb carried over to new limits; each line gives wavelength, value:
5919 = 15.3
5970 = 17.9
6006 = 17.3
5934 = 16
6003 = 16.4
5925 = 15.8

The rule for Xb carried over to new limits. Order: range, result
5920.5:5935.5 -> 15.4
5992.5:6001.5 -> 17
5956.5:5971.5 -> 16.7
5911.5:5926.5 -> 15.1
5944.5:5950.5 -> 16.4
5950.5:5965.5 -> 16.1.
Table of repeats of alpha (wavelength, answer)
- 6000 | 16.2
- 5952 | 15.9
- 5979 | 16.8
